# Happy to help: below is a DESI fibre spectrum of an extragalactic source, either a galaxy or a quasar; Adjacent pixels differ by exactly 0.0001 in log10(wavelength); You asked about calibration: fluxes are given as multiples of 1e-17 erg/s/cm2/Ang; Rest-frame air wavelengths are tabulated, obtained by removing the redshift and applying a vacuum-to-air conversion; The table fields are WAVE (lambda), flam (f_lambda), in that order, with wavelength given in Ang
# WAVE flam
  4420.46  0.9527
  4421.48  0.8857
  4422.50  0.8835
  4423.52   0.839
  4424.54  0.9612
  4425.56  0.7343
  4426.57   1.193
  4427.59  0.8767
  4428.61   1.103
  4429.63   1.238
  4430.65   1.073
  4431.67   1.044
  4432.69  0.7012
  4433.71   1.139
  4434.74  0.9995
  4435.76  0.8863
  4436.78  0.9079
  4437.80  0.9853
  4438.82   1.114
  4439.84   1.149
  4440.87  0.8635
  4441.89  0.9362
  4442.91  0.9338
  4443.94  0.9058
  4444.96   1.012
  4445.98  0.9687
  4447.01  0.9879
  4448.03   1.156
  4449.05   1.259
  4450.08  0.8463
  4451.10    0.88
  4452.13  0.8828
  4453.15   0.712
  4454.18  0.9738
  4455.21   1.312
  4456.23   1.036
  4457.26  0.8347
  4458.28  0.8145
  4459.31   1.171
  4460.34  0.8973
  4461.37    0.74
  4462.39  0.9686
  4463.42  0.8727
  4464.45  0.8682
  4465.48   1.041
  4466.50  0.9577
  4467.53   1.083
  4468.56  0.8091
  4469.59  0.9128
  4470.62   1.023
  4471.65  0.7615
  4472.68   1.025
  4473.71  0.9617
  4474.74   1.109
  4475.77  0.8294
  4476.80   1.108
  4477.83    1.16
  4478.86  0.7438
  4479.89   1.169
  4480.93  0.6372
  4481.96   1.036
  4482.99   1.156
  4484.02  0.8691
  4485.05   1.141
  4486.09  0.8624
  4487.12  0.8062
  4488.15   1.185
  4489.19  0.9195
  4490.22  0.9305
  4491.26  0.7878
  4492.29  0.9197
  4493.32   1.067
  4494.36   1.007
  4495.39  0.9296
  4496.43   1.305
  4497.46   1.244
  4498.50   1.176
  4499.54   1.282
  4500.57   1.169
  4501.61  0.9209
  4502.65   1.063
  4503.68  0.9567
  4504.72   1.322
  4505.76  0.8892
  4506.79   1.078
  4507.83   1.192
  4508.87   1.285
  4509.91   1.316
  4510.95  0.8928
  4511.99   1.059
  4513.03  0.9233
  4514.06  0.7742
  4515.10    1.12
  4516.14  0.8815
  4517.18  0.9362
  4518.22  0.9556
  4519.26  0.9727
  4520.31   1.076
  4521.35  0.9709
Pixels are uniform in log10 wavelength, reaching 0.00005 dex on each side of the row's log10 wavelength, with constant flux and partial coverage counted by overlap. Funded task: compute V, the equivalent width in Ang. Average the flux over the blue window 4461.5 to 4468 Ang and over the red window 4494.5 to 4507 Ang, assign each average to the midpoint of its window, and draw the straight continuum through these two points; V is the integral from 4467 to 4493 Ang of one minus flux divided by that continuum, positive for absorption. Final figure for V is 1.5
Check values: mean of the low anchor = 0.952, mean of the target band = 0.959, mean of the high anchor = 1.11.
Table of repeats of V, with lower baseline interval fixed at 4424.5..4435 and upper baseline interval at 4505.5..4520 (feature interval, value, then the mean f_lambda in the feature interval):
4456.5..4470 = 1.21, 0.923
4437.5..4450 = -0.08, 1.02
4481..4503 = -0.21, 1.03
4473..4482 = 0.41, 0.97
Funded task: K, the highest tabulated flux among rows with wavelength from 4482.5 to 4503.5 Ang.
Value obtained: 1.305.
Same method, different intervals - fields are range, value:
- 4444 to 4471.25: 1.312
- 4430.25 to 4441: 1.149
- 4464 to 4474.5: 1.083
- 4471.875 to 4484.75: 1.169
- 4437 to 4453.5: 1.259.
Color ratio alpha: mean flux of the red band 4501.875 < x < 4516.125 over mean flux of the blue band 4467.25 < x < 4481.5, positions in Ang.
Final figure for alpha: 1.11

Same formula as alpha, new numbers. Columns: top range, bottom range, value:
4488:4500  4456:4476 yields 1.13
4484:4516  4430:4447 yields 1.07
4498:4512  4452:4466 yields 1.19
